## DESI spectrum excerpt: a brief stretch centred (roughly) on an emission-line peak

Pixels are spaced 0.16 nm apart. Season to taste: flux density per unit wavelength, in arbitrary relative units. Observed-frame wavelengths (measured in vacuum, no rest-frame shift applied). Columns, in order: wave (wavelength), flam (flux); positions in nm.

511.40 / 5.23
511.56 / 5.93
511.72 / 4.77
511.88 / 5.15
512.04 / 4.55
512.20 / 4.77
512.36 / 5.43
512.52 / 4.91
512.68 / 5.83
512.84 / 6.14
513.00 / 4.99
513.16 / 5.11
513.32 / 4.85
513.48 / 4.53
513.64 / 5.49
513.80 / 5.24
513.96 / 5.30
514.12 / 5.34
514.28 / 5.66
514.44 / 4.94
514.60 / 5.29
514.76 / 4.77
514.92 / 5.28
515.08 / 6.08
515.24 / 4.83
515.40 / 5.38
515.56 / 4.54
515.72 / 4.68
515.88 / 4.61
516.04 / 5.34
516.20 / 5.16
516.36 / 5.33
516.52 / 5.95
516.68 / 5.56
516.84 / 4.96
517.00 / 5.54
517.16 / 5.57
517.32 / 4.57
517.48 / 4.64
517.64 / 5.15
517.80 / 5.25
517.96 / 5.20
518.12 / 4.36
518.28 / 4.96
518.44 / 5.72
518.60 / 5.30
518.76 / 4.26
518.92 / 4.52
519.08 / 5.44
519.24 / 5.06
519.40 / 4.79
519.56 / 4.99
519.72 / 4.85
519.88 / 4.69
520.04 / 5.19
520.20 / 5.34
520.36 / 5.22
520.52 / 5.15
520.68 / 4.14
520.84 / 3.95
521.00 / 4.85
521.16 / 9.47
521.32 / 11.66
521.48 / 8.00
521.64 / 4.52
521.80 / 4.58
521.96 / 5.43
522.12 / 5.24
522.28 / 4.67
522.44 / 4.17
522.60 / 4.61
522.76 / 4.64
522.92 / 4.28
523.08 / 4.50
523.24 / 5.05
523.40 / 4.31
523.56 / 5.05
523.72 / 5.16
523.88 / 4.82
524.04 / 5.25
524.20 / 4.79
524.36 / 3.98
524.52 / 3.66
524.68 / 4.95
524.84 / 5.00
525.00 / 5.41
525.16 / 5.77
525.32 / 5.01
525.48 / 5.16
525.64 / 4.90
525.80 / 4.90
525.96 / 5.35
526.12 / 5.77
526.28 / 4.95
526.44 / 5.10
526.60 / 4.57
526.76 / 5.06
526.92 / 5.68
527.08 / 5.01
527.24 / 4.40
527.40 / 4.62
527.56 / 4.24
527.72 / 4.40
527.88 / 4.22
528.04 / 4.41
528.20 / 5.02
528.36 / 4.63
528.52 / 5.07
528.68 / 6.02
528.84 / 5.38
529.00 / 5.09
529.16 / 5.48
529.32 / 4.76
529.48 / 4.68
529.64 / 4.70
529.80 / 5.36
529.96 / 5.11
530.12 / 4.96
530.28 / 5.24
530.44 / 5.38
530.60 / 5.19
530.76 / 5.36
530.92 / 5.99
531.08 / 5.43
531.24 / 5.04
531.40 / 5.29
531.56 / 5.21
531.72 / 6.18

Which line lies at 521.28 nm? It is H-beta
